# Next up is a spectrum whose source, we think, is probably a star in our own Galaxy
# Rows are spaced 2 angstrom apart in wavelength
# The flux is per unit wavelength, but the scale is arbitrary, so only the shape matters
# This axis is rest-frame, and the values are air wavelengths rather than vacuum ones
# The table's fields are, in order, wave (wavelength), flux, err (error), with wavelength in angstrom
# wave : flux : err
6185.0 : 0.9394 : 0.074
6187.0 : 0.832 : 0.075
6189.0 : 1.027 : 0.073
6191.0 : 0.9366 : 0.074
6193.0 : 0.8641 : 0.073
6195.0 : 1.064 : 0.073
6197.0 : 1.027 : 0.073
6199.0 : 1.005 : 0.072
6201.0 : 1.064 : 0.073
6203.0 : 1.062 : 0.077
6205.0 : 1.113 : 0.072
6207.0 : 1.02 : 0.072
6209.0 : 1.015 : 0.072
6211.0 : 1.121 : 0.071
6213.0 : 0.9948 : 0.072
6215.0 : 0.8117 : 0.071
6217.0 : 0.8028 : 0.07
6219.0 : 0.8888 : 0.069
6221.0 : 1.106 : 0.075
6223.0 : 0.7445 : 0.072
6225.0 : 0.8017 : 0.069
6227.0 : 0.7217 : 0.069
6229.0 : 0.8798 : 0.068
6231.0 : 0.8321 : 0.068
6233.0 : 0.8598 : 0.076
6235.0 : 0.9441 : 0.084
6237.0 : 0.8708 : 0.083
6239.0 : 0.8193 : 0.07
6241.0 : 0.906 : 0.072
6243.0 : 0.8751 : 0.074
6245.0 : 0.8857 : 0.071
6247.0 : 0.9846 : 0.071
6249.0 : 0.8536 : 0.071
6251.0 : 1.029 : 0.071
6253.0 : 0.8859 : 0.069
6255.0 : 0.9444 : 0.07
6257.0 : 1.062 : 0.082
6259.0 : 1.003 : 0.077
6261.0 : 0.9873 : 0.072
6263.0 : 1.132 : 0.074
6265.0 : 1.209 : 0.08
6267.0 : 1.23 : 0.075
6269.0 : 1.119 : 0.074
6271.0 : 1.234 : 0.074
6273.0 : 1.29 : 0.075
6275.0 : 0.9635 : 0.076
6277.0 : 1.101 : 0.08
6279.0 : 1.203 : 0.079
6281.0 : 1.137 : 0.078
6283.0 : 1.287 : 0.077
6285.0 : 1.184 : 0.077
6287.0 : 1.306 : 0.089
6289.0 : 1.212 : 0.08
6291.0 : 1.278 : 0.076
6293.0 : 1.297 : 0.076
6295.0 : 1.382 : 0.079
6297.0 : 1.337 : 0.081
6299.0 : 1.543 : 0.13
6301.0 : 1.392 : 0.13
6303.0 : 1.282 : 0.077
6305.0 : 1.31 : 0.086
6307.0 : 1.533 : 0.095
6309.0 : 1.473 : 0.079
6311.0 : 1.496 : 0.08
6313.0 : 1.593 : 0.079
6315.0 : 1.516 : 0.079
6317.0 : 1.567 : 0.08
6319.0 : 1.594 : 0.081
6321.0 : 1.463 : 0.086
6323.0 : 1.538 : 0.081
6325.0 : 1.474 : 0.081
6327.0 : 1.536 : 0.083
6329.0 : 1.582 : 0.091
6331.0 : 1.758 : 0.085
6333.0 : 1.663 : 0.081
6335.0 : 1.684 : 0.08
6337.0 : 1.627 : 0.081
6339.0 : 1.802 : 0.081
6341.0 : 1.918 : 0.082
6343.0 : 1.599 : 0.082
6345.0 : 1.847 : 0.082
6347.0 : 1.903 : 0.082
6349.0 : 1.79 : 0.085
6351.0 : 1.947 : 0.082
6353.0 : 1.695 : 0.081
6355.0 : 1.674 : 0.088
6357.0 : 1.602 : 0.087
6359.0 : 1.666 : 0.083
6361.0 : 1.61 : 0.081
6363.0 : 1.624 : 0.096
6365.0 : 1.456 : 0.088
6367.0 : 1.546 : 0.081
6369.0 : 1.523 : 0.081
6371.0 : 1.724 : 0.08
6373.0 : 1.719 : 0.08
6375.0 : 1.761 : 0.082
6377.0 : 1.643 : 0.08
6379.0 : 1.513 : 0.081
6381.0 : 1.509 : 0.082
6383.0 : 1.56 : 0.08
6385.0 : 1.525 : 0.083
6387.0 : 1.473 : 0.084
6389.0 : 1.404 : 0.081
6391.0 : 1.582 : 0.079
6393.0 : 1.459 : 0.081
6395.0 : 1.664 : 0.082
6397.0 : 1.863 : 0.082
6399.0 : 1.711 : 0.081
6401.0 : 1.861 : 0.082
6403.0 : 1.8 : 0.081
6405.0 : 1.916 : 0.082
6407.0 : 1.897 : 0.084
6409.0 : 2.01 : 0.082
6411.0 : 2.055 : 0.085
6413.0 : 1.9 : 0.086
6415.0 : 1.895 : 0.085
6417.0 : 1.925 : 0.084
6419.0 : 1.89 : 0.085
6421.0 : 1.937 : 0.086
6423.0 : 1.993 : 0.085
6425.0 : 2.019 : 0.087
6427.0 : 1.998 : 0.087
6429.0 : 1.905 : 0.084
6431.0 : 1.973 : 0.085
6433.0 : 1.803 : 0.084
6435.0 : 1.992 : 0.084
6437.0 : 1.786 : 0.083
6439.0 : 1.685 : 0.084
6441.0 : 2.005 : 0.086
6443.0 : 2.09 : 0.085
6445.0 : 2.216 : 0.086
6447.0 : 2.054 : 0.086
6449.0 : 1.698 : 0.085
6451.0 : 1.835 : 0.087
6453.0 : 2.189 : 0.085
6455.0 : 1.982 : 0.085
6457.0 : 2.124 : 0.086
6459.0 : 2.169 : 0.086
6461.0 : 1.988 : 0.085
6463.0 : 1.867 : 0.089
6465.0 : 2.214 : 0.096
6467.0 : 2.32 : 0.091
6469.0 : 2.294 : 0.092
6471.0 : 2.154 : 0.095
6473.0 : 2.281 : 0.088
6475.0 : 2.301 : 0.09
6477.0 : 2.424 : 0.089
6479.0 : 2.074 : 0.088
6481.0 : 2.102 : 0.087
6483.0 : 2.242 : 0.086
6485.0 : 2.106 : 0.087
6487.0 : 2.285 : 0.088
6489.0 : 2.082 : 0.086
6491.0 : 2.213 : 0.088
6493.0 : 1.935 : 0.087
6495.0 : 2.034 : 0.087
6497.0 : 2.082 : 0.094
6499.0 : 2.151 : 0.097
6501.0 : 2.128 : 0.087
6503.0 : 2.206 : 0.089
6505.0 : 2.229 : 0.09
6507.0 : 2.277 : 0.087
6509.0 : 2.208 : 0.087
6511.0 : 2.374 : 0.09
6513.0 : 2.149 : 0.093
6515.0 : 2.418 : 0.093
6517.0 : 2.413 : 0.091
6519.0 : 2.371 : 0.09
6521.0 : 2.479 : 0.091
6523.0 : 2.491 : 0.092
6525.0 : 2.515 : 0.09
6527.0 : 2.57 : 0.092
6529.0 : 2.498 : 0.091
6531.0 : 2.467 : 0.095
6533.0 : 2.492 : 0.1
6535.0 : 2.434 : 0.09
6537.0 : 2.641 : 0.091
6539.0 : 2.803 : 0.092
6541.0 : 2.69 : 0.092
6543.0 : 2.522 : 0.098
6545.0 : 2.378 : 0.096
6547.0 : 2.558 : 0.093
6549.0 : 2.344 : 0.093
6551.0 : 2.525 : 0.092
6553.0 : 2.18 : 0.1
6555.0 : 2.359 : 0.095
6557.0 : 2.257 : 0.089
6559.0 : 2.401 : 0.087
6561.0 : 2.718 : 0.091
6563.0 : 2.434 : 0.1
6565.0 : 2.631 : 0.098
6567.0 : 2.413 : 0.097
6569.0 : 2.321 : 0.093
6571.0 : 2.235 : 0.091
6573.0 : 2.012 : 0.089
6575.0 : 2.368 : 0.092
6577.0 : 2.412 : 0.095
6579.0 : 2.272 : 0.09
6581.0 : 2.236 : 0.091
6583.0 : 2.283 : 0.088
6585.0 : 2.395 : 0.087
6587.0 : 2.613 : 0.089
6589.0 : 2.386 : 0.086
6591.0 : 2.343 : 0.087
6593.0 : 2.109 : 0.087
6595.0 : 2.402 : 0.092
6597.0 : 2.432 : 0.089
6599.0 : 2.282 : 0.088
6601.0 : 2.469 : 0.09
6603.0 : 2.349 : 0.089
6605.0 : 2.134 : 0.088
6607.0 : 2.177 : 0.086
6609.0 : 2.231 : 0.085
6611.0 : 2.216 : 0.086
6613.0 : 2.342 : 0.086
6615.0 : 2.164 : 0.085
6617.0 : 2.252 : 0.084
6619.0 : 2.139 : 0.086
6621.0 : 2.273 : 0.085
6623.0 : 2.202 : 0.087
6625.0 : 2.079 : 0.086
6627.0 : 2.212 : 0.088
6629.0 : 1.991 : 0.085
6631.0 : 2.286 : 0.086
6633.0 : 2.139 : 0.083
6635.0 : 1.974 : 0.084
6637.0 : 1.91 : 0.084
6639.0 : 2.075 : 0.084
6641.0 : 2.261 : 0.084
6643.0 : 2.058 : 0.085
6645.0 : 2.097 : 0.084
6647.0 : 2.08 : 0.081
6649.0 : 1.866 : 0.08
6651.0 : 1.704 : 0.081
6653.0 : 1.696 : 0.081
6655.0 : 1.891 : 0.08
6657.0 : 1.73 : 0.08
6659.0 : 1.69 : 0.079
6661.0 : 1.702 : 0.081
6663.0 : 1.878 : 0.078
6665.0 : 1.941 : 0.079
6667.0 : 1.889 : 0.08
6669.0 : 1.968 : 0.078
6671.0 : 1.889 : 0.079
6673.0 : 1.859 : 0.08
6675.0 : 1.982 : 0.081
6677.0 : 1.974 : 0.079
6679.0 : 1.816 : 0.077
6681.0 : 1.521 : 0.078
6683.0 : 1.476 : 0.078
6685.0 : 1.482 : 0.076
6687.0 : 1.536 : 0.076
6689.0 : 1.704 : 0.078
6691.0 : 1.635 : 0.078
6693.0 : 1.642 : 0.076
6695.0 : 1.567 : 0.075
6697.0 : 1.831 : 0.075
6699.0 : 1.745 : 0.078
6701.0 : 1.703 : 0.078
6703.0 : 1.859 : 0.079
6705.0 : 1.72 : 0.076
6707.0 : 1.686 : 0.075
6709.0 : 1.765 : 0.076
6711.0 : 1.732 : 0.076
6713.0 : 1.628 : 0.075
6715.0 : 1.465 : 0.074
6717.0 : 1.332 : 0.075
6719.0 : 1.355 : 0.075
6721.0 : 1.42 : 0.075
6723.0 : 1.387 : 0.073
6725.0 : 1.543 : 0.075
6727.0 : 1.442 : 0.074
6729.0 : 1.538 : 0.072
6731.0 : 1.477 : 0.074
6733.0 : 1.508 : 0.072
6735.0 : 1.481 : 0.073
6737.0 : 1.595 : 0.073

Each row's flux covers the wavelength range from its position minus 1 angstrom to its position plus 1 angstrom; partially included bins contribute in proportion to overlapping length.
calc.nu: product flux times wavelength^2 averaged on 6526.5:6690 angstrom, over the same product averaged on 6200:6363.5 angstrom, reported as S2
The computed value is 1.89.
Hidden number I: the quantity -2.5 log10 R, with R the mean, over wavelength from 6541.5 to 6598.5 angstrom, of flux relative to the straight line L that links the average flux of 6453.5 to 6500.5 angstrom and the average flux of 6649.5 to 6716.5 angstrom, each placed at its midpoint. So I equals -0.209 mag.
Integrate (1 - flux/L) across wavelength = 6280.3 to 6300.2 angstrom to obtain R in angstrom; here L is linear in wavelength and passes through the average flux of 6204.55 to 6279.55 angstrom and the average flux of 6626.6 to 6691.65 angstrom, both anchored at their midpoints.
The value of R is -4.0 angstrom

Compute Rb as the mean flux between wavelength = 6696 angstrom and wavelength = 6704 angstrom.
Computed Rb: 1.78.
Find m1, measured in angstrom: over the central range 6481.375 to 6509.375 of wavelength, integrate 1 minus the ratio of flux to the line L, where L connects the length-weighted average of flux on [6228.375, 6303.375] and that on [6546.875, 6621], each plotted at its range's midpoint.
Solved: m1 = -2.3 angstrom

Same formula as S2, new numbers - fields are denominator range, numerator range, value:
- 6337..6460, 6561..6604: 1.39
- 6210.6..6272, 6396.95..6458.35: 2.16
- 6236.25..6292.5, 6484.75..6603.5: 2.39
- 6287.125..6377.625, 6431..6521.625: 1.41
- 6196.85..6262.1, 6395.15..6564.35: 2.52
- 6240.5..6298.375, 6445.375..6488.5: 2.02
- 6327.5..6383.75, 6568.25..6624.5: 1.47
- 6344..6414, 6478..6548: 1.43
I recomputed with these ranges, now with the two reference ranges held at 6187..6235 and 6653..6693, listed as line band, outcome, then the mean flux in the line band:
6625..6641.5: -0.235 mag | 2.1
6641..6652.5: -0.154 mag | 1.98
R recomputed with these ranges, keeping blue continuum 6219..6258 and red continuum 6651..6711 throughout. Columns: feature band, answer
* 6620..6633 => -4.2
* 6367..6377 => -4.4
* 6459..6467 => -4.5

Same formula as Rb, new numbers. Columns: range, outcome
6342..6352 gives 1.82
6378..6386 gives 1.53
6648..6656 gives 1.79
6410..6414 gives 1.98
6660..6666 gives 1.84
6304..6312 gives 1.45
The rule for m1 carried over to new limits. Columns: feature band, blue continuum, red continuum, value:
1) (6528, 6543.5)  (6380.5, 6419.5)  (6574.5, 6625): -3.3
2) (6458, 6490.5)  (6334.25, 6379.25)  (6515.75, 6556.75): 0.4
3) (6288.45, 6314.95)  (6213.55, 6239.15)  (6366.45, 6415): -3.4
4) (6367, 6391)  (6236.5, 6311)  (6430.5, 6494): 1.3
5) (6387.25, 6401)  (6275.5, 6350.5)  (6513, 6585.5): 1.4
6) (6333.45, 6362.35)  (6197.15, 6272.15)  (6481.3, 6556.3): -4.2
